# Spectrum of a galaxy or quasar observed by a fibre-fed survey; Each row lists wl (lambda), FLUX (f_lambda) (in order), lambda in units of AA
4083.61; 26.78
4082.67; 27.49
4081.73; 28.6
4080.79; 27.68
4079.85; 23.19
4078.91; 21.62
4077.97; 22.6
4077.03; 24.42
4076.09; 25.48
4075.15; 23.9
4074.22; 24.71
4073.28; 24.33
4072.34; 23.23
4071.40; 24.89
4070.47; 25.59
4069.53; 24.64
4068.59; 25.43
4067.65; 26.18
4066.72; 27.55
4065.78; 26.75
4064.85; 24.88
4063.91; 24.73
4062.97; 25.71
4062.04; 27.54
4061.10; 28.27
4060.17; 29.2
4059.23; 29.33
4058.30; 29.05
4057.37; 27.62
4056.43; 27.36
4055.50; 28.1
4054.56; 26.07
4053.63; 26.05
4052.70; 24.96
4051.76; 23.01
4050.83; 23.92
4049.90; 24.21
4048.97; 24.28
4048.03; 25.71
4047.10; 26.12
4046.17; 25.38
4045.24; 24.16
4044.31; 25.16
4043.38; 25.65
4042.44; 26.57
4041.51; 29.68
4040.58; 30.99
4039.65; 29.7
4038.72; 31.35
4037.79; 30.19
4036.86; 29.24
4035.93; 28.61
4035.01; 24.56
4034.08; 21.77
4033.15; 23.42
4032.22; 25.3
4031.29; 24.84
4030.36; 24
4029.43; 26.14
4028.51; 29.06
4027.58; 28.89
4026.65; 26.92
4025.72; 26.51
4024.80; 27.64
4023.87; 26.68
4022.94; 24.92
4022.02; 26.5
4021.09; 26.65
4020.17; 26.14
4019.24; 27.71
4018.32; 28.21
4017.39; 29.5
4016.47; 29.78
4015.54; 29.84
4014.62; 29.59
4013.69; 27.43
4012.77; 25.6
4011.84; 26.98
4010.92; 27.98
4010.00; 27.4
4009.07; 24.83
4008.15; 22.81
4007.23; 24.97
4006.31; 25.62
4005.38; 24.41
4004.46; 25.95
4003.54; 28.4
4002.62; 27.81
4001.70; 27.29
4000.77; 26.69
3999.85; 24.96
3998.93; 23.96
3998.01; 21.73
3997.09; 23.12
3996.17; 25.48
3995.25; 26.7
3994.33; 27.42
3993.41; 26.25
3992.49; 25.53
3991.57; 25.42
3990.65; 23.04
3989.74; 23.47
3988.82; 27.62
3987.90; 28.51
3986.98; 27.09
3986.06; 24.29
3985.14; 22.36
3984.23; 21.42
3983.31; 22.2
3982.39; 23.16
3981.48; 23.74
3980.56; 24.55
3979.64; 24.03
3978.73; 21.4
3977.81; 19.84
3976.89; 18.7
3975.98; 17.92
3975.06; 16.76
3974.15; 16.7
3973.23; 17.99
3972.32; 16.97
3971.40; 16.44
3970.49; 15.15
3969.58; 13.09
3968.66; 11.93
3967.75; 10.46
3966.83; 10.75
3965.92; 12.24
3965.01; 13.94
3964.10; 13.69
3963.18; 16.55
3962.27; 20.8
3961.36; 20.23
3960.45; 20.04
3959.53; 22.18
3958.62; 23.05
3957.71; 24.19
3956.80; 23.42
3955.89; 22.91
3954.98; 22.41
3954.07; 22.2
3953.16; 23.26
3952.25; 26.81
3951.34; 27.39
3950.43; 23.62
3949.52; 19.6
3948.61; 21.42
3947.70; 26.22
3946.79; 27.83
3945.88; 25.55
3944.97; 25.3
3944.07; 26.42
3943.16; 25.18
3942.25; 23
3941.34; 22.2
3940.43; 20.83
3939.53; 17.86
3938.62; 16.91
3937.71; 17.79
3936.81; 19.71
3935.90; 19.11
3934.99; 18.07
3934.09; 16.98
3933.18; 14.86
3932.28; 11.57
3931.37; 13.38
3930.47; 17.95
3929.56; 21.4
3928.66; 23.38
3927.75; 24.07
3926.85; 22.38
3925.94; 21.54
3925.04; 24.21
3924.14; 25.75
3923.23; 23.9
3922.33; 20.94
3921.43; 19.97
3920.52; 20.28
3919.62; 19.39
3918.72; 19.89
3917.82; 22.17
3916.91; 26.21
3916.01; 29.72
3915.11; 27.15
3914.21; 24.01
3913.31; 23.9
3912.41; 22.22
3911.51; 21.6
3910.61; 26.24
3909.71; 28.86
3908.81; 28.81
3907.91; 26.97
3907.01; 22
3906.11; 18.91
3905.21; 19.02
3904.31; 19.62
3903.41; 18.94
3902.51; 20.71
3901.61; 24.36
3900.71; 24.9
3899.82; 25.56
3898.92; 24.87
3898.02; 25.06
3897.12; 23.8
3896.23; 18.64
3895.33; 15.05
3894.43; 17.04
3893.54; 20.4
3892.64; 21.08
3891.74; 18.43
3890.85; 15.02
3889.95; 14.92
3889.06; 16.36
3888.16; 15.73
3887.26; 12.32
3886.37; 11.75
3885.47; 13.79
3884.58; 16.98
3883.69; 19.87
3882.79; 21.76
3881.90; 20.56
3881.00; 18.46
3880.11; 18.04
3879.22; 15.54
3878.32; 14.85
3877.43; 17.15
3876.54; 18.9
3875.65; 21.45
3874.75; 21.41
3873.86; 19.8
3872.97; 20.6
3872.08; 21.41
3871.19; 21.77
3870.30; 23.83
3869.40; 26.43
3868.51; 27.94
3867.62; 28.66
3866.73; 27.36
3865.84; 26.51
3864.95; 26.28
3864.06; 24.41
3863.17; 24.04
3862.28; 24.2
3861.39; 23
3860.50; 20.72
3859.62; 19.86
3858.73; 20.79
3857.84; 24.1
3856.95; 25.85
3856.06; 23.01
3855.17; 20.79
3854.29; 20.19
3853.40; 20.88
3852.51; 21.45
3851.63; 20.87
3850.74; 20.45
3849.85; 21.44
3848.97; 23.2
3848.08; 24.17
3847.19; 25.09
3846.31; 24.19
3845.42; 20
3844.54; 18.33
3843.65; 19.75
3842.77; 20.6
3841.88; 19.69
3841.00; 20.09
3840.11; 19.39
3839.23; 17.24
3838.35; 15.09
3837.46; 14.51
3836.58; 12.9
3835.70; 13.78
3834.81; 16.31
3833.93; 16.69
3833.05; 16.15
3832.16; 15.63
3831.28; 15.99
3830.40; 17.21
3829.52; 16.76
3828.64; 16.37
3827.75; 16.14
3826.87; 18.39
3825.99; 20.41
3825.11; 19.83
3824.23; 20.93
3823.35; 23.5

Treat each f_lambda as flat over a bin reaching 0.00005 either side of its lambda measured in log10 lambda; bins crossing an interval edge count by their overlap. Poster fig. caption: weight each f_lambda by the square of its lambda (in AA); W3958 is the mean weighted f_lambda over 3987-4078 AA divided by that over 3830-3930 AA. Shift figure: 1.4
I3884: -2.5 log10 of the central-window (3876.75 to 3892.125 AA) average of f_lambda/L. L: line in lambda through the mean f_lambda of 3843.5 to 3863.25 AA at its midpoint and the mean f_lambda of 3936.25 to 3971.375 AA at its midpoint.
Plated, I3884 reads 0.28 mag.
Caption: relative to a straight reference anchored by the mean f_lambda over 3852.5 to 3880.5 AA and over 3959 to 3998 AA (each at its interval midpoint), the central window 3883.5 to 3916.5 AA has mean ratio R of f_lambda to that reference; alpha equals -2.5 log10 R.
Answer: 0.04 mag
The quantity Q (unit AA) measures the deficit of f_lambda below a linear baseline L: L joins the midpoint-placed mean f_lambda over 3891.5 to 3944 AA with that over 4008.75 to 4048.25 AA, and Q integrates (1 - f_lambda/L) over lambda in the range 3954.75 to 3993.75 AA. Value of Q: 6.64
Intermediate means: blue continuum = 21.6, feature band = 20.3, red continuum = 27.1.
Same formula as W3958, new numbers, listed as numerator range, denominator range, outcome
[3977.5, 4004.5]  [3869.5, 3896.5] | 1.44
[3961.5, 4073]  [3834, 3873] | 1.24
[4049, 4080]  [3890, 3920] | 1.24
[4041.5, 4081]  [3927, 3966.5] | 1.30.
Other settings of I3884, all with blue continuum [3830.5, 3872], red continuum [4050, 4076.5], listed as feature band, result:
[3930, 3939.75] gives 0.349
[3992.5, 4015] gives -0.056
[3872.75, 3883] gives 0.150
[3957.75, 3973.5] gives 0.402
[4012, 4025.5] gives -0.107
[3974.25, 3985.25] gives 0.140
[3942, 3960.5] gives -0.026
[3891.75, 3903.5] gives 0.034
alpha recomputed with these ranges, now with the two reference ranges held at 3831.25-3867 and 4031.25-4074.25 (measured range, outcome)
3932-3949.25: 0.110 mag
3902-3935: 0.034 mag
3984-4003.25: -0.028 mag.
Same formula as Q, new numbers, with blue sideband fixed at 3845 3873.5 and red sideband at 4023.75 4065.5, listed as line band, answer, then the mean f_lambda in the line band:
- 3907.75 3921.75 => 0.0 AA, 24.2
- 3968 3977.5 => 3.5 AA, 16.1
